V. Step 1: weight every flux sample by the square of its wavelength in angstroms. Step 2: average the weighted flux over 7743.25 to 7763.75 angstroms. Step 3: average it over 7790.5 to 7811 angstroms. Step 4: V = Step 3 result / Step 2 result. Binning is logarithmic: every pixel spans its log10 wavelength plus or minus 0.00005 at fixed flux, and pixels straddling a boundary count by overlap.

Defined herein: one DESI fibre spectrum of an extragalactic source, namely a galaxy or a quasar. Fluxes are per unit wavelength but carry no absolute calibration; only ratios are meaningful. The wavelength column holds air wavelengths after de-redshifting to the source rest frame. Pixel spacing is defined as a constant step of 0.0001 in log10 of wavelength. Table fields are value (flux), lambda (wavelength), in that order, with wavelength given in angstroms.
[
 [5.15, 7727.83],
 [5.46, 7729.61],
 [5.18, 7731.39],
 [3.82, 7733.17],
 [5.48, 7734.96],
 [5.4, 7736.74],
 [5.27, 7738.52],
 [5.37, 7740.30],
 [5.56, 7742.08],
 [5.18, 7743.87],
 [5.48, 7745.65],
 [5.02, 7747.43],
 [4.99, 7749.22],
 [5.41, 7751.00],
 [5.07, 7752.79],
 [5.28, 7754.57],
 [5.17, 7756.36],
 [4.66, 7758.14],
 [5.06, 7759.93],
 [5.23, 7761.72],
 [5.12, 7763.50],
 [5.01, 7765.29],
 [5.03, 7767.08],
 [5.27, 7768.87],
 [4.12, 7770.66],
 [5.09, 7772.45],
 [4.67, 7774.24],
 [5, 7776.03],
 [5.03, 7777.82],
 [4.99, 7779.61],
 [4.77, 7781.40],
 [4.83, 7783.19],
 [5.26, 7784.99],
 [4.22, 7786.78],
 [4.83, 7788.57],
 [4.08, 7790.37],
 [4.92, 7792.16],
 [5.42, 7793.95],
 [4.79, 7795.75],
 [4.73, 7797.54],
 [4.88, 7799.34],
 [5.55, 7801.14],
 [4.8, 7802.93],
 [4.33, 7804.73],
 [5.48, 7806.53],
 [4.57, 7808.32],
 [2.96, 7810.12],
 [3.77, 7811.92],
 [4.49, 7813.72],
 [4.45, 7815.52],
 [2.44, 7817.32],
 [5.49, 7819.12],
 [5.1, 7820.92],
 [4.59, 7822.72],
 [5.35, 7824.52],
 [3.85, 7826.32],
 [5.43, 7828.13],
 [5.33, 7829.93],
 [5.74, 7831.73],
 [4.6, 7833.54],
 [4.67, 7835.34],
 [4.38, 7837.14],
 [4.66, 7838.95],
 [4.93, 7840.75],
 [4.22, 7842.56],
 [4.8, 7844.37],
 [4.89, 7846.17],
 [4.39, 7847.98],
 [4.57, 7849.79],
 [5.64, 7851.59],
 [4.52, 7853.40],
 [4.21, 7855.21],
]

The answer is 0.93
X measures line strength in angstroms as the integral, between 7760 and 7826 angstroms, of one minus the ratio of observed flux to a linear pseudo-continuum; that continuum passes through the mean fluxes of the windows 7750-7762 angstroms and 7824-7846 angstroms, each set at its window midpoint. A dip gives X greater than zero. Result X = 3.3 angstroms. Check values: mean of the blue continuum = 5.12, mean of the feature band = 4.74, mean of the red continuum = 4.82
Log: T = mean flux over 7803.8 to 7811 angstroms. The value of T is 4.34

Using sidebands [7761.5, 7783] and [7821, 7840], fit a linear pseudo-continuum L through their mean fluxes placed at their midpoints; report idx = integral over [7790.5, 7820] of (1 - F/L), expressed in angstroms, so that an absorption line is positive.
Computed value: 2.08 angstroms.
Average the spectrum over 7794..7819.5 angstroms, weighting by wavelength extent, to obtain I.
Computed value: 4.49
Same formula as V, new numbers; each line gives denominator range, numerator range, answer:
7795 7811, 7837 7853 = 1.02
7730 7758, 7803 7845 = 0.91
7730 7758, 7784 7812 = 0.92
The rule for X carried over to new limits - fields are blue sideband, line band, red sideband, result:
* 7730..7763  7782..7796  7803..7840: 0.11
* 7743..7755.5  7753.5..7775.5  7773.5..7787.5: 0.26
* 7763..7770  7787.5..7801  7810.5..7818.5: -1.61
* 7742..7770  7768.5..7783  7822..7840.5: 0.62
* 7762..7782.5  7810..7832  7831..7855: 1.11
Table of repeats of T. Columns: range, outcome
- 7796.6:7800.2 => 4.81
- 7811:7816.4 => 4.23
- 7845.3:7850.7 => 4.62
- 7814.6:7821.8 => 4.37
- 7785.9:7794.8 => 4.69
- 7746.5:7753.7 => 5.13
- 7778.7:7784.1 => 4.86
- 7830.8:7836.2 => 5.01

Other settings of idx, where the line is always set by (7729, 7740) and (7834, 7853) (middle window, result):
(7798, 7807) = -0.21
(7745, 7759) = -0.24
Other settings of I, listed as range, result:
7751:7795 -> 4.93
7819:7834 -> 5.04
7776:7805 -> 4.86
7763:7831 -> 4.74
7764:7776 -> 4.88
